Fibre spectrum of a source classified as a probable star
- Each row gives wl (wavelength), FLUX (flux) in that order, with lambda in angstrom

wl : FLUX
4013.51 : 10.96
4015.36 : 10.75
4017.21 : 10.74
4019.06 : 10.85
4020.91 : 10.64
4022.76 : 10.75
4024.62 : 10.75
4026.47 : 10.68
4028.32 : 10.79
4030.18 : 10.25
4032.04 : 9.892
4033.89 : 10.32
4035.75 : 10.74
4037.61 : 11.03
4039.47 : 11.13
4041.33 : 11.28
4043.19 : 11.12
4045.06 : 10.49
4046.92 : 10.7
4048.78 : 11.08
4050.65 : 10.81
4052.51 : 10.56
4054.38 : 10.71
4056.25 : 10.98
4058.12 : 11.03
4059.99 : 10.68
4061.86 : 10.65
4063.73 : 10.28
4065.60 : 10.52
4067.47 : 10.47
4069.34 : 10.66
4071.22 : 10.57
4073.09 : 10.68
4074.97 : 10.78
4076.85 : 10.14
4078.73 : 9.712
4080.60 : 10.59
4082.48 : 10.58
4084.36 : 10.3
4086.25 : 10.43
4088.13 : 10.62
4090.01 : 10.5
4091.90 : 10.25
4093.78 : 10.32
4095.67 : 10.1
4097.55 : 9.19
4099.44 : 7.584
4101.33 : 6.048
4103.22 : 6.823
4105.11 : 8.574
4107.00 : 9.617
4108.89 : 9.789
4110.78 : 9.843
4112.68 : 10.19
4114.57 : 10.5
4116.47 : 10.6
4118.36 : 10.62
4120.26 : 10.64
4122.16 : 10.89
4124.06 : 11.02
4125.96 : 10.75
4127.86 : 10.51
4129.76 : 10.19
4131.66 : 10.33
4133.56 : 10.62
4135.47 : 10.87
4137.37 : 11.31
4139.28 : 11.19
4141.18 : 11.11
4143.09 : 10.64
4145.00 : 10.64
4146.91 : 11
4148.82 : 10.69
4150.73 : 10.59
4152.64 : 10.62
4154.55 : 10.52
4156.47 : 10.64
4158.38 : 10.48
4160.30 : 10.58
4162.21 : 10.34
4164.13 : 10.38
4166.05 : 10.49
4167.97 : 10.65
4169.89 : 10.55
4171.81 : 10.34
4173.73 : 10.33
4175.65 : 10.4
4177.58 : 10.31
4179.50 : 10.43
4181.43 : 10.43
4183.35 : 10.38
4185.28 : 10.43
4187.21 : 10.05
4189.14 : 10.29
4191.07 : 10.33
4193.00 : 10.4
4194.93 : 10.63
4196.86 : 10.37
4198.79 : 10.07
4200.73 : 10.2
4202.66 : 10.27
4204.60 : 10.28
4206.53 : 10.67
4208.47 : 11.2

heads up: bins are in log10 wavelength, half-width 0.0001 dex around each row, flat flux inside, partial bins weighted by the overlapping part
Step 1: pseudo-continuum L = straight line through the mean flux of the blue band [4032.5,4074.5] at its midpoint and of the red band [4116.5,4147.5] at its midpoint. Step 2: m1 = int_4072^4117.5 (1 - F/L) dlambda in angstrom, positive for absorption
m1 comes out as 4.3 angstrom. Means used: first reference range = 10.7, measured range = 9.74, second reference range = 10.8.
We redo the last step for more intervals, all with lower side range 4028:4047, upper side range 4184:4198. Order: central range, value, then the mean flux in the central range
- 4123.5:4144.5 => -0.6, 10.8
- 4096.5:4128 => 2.8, 9.58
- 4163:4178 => 0.0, 10.4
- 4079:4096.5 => 0.3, 10.4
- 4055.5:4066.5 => 0.0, 10.7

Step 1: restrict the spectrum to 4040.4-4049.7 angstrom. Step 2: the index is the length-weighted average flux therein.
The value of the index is 10.9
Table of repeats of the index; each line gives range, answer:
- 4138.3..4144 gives 11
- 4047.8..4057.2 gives 10.8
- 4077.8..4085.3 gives 10.3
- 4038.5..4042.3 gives 11.2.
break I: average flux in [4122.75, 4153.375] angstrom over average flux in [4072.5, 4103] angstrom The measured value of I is 1.10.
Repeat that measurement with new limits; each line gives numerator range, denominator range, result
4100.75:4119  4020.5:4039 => 0.88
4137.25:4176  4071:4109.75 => 1.10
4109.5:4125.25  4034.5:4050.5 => 0.96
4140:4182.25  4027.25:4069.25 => 0.99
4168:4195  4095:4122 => 1.11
